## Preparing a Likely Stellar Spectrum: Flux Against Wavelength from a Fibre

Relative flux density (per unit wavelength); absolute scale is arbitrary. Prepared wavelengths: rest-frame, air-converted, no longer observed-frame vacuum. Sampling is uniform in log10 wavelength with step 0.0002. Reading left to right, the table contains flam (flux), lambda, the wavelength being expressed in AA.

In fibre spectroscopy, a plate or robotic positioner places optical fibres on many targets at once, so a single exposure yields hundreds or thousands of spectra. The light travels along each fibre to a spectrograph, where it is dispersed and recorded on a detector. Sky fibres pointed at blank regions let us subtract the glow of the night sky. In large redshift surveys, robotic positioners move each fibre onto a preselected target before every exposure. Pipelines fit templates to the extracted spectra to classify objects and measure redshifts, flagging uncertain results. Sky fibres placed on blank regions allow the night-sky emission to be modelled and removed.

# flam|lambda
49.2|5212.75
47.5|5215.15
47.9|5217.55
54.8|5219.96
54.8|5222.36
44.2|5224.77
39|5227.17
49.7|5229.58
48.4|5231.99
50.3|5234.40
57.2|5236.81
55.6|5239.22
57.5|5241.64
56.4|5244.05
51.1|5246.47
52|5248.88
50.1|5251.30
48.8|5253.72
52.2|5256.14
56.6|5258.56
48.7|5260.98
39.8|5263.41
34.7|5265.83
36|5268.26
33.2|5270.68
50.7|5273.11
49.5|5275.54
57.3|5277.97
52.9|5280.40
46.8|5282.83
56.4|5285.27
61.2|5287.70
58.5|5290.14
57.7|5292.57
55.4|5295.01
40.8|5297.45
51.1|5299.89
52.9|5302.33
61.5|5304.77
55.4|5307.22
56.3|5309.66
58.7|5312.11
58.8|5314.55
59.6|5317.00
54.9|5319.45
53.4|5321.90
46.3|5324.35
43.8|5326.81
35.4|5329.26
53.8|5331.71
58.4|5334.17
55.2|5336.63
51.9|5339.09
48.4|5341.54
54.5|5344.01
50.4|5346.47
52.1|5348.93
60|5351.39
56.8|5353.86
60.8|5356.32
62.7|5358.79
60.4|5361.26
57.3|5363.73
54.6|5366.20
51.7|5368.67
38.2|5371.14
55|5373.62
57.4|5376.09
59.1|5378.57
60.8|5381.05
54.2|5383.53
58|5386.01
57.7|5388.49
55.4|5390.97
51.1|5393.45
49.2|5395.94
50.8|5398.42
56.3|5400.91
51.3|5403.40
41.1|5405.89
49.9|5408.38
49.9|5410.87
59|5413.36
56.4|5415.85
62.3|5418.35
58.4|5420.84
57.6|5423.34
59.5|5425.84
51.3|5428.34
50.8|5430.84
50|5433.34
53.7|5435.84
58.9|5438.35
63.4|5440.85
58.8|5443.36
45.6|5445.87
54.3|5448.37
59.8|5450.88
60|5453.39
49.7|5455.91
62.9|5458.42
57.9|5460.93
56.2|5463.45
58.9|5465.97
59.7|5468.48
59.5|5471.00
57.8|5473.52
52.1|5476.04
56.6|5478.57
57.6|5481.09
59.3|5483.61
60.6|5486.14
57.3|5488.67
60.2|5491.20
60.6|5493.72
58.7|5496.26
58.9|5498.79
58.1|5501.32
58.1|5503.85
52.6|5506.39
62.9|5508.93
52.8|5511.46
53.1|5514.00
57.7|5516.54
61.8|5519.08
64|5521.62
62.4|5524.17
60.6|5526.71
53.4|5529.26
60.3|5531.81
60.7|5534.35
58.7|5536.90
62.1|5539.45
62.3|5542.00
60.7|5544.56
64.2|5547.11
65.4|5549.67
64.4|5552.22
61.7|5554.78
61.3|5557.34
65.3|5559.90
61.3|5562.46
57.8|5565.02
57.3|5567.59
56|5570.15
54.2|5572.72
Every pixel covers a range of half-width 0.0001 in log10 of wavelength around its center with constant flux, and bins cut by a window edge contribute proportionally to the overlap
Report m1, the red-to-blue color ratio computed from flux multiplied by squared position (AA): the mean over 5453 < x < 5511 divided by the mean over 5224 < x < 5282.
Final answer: 1.29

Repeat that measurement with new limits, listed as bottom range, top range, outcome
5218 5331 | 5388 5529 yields 1.19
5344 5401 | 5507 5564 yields 1.17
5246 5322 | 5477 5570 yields 1.26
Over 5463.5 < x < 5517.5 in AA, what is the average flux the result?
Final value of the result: 57.7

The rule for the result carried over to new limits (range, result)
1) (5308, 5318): 58.2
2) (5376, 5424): 54.7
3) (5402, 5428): 54.4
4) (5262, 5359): 52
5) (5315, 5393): 54.2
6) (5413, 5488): 56.9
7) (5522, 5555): 61.4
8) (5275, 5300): 53.6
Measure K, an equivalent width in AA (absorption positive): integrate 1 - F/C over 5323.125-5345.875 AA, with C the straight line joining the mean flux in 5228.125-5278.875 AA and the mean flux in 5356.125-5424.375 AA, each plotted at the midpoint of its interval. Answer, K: 1.19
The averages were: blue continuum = 49.2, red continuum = 54.8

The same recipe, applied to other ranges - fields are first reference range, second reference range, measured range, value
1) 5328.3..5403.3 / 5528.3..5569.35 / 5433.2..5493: 0.6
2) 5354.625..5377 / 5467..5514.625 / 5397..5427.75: 1.1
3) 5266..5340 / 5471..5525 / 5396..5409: 1.3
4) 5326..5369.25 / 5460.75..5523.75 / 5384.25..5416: 1.6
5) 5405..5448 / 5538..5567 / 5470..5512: 0.4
